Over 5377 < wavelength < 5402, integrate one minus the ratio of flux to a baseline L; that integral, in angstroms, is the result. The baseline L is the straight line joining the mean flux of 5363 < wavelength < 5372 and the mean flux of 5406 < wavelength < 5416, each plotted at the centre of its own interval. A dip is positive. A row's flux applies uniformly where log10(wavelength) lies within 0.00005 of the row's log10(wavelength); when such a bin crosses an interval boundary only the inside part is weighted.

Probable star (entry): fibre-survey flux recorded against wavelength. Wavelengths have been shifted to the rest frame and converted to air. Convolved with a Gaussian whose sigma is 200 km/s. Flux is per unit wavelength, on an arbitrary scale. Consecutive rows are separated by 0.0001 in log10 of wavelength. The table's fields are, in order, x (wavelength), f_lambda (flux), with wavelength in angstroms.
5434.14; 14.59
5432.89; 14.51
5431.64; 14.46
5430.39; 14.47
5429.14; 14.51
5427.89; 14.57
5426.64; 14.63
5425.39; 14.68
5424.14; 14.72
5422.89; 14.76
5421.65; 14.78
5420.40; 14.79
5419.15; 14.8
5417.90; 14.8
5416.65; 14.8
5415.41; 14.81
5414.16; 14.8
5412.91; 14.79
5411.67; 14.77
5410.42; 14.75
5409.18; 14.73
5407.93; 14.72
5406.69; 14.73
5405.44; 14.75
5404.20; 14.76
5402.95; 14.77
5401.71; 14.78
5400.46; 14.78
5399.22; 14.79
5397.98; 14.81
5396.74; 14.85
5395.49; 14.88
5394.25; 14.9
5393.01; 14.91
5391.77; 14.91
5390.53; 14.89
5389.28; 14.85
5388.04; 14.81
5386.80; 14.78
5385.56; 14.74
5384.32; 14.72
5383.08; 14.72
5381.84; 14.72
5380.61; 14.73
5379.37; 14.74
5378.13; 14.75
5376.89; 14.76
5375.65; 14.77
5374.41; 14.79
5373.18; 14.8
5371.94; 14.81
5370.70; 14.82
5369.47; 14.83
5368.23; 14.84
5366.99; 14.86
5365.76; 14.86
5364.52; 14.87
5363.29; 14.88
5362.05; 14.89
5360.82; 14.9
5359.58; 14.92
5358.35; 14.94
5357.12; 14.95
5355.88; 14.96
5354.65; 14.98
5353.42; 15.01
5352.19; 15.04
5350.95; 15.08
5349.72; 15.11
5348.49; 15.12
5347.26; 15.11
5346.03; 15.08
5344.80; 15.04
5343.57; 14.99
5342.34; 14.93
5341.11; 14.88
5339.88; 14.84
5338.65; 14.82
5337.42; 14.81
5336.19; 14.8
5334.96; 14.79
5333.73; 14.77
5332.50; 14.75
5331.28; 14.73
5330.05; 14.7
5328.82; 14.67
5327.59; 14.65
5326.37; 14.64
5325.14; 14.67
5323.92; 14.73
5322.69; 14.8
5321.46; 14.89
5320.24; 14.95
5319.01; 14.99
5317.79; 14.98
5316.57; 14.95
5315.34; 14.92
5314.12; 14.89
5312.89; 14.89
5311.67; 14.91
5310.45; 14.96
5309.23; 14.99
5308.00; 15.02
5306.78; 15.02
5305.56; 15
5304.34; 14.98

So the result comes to 0.00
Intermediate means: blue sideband 14.8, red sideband 14.8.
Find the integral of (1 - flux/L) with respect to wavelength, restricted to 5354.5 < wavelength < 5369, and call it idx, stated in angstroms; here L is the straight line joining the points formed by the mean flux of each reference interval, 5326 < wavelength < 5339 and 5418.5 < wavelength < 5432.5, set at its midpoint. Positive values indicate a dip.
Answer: -0.2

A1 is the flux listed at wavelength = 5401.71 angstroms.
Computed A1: 14.78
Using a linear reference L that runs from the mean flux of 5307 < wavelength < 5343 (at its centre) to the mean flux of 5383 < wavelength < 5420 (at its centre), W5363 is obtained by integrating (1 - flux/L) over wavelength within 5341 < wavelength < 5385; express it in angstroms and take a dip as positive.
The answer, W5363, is -0.23 angstroms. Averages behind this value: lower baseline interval 14.8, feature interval 14.9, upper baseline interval 14.8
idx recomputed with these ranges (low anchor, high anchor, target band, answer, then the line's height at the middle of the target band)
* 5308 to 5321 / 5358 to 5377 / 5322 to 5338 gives 0.2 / 14.9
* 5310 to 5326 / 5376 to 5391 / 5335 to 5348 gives -0.1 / 14.8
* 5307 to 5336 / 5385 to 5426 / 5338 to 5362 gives -0.3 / 14.8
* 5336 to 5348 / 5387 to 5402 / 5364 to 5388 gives 0.1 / 14.9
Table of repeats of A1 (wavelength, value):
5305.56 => 15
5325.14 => 14.67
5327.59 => 14.65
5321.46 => 14.89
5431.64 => 14.46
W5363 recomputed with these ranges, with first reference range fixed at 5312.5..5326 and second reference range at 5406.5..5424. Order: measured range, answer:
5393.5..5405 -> 0.0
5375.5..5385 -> 0.0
